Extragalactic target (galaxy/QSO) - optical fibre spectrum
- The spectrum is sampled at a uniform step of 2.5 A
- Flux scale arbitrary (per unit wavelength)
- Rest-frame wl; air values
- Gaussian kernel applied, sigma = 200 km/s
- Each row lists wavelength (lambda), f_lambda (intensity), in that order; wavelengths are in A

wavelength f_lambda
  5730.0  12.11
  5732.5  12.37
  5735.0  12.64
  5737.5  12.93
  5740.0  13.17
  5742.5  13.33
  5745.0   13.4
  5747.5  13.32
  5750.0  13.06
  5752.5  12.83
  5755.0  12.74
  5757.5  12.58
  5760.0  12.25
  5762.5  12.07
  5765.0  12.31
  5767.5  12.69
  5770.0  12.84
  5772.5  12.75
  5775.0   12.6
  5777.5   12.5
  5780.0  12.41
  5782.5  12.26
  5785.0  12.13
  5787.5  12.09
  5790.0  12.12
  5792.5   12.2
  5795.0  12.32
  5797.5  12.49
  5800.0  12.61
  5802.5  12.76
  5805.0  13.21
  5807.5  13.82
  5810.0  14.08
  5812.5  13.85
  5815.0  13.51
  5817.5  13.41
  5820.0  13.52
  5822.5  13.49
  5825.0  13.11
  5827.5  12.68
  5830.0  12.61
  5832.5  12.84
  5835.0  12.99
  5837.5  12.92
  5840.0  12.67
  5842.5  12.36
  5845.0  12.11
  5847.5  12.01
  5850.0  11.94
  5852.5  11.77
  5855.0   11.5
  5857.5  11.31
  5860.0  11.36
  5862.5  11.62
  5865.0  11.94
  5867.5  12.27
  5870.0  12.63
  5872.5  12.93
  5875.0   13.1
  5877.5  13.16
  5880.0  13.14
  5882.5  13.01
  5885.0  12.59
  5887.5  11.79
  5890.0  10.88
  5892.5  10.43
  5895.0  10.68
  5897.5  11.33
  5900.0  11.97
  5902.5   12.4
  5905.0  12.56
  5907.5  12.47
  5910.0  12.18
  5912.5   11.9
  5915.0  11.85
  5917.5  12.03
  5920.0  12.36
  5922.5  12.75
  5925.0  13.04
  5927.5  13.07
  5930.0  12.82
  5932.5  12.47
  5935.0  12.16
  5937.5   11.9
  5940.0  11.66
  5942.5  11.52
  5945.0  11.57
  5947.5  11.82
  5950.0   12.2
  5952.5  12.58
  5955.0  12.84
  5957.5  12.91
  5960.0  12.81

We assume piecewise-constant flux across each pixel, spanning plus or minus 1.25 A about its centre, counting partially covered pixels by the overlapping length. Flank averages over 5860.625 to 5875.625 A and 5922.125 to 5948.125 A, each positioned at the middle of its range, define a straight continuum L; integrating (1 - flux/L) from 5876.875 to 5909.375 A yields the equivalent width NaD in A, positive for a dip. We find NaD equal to 0.8 A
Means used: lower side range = 12.3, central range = 12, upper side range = 12.2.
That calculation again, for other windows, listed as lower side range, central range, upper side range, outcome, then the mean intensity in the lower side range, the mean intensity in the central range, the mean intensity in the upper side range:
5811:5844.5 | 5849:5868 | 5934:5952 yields 1.6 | 13.1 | 11.7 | 11.9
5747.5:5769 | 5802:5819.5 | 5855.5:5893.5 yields -1.6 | 12.6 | 13.6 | 12.1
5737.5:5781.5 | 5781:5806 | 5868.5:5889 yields 0.7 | 12.8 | 12.4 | 12.8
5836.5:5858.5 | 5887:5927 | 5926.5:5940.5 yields 1.1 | 12.1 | 11.9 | 12.4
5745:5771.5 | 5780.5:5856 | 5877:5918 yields -1.9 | 12.7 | 12.7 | 12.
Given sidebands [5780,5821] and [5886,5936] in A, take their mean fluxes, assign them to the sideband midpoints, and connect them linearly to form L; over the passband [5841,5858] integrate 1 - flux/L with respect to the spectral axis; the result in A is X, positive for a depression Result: 0.8 A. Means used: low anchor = 12.9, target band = 11.9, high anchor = 12.1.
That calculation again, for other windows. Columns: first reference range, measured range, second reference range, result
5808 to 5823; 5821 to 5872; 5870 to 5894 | 2.83 A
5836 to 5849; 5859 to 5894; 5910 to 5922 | 0.20 A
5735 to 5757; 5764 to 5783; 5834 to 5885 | 0.47 A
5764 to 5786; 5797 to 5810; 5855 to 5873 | -0.83 A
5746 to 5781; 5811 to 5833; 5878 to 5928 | -1.45 A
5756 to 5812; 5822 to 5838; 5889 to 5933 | -0.66 A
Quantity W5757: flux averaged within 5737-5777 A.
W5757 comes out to 12.8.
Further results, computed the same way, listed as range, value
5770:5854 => 12.7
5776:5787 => 12.3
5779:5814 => 12.7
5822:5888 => 12.4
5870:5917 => 12.1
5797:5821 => 13.4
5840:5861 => 11.9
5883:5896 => 11.4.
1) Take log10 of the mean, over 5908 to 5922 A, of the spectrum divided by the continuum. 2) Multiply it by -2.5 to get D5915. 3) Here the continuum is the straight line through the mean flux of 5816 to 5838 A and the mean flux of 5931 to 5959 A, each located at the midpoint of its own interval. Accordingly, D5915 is 0.024 mag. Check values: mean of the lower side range 13.1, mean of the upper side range 12.2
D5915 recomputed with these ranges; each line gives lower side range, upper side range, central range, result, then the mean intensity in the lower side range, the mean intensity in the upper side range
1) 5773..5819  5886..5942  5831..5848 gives -0.01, 12.8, 12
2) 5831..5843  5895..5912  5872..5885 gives -0.06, 12.8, 12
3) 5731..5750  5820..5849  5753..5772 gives 0.04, 13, 12.7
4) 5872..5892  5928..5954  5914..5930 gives -0.03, 12.5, 12.1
